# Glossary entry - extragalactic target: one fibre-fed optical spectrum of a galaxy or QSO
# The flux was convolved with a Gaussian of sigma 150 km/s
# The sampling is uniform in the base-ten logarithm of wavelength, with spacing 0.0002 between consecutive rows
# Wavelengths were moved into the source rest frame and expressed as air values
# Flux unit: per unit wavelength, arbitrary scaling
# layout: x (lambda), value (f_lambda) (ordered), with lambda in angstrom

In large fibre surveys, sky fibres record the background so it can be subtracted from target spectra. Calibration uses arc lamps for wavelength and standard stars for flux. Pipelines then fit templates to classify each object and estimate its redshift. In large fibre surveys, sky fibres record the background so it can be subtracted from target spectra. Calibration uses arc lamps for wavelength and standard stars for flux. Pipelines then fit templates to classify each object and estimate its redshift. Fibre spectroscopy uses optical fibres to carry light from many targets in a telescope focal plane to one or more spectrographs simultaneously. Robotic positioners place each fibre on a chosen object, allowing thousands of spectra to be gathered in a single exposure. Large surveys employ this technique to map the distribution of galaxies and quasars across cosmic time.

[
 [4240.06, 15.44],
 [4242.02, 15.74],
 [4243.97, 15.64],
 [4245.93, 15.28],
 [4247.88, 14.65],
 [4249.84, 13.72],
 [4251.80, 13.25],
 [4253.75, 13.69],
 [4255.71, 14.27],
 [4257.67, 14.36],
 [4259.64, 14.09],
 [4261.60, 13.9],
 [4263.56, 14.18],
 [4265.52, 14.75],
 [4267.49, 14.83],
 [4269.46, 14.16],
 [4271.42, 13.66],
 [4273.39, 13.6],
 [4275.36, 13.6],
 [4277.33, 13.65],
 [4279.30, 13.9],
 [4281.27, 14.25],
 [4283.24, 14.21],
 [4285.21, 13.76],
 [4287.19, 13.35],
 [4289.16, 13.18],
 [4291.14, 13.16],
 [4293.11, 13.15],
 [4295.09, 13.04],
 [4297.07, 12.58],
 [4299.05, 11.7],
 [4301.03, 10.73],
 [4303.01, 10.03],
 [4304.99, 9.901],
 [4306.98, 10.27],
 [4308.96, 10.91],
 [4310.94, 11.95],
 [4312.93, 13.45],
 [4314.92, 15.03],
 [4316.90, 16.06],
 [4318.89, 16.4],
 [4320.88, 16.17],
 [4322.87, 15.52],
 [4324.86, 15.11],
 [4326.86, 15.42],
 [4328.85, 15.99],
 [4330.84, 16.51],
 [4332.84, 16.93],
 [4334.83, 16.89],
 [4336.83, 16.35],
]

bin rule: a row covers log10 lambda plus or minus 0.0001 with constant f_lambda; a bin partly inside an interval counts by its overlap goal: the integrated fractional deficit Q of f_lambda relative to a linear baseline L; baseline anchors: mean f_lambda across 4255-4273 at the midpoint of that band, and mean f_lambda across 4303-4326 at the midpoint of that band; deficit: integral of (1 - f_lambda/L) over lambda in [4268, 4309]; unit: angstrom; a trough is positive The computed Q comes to 3.4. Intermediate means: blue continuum 14.2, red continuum 13.6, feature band 12.8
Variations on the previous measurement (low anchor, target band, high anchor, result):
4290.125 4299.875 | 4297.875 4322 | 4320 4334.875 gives 2.7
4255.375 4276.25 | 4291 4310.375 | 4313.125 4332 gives 4.6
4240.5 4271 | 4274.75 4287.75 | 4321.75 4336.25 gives 1.0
